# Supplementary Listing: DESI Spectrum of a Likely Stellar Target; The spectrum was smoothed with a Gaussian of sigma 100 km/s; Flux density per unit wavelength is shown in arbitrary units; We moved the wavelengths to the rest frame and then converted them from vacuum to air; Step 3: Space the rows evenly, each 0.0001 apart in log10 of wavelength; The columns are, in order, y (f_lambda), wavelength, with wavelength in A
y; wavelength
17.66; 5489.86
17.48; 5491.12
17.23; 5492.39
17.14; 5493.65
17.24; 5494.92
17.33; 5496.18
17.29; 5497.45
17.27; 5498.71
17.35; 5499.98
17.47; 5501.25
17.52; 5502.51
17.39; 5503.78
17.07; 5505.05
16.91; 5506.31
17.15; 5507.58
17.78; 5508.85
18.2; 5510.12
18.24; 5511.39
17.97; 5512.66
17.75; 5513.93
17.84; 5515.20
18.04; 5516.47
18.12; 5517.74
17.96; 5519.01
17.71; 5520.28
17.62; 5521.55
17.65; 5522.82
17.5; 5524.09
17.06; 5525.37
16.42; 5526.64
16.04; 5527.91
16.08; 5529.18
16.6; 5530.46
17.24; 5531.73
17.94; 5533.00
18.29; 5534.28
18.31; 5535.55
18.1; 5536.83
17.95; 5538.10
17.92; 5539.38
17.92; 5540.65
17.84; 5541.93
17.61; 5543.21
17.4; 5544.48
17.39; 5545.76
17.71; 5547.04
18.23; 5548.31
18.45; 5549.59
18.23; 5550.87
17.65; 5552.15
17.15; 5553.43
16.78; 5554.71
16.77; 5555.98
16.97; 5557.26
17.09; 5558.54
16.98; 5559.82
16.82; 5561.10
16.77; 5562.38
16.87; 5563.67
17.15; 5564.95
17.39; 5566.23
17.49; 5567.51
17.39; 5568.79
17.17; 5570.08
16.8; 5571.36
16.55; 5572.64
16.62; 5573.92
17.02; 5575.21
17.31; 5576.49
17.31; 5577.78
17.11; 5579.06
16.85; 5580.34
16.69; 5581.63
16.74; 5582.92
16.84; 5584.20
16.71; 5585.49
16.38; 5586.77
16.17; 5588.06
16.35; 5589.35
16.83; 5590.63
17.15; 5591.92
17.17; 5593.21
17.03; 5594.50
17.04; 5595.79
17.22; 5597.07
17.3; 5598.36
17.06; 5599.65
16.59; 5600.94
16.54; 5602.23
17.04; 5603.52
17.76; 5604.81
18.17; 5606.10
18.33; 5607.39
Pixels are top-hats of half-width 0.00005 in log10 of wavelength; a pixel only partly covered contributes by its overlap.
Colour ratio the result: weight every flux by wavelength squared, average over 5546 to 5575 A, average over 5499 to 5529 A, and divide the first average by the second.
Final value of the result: 1.00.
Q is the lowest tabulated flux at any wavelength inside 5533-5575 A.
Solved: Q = 16.55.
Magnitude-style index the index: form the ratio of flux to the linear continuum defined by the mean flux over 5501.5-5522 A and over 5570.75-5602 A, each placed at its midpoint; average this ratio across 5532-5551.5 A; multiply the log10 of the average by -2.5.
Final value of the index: -0.04 mag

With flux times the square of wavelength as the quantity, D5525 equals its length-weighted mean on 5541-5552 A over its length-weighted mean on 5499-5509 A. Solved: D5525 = 1.05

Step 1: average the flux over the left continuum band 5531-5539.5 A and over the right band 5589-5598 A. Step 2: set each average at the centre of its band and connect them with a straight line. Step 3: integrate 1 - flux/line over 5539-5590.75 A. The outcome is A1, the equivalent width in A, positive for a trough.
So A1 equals 1.0 A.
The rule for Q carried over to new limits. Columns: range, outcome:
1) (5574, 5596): 16.17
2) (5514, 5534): 16.04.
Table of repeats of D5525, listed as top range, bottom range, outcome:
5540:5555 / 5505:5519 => 1.01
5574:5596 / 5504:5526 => 0.98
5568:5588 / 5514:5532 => 1.00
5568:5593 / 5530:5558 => 0.97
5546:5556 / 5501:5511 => 1.03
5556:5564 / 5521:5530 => 1.01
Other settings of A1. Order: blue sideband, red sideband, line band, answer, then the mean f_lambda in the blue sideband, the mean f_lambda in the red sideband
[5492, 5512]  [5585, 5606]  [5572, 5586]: 0.11 A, 17.4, 16.9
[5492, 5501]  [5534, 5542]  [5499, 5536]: 0.38 A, 17.3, 18.1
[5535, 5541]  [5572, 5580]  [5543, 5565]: 0.34 A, 18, 17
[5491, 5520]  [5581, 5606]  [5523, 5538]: 0.08 A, 17.6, 16.9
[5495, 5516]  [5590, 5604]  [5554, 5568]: 0.16 A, 17.5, 17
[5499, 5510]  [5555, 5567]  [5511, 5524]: -0.44 A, 17.4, 17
